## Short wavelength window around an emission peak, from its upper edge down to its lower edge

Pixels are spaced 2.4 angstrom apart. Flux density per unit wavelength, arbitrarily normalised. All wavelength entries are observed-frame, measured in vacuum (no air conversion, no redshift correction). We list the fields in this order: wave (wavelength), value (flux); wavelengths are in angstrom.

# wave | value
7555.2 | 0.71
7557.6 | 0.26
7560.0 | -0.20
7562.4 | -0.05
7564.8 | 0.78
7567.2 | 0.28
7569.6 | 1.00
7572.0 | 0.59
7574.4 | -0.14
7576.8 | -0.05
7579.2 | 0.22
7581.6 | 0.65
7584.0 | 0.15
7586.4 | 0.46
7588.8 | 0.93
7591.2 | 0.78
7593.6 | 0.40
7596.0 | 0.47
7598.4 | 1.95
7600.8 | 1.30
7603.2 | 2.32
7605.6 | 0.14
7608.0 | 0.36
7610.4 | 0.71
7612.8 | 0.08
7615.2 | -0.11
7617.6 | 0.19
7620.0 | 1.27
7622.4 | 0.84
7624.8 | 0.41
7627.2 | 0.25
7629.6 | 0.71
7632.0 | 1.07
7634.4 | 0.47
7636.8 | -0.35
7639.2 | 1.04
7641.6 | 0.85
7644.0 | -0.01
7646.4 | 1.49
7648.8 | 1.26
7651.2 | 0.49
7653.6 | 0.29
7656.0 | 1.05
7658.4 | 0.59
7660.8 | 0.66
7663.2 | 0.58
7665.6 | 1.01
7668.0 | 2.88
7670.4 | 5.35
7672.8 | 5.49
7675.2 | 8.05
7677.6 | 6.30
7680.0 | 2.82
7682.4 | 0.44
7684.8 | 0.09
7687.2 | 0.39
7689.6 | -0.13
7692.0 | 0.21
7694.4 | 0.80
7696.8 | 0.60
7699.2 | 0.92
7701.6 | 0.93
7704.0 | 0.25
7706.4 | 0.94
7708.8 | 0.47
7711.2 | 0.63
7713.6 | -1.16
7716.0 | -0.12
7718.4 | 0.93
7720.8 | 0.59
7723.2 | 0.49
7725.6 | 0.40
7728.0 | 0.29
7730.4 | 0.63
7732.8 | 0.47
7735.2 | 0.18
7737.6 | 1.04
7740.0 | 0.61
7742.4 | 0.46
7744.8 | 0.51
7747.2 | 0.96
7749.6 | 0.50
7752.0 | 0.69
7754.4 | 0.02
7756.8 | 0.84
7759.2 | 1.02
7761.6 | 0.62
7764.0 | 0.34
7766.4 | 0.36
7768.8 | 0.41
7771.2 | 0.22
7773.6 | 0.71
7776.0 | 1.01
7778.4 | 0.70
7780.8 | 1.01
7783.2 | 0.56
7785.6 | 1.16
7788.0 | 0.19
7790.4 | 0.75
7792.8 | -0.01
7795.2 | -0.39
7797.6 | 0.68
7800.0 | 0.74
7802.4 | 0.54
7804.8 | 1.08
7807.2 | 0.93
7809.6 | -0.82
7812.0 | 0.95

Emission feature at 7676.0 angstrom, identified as [O II] 3727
